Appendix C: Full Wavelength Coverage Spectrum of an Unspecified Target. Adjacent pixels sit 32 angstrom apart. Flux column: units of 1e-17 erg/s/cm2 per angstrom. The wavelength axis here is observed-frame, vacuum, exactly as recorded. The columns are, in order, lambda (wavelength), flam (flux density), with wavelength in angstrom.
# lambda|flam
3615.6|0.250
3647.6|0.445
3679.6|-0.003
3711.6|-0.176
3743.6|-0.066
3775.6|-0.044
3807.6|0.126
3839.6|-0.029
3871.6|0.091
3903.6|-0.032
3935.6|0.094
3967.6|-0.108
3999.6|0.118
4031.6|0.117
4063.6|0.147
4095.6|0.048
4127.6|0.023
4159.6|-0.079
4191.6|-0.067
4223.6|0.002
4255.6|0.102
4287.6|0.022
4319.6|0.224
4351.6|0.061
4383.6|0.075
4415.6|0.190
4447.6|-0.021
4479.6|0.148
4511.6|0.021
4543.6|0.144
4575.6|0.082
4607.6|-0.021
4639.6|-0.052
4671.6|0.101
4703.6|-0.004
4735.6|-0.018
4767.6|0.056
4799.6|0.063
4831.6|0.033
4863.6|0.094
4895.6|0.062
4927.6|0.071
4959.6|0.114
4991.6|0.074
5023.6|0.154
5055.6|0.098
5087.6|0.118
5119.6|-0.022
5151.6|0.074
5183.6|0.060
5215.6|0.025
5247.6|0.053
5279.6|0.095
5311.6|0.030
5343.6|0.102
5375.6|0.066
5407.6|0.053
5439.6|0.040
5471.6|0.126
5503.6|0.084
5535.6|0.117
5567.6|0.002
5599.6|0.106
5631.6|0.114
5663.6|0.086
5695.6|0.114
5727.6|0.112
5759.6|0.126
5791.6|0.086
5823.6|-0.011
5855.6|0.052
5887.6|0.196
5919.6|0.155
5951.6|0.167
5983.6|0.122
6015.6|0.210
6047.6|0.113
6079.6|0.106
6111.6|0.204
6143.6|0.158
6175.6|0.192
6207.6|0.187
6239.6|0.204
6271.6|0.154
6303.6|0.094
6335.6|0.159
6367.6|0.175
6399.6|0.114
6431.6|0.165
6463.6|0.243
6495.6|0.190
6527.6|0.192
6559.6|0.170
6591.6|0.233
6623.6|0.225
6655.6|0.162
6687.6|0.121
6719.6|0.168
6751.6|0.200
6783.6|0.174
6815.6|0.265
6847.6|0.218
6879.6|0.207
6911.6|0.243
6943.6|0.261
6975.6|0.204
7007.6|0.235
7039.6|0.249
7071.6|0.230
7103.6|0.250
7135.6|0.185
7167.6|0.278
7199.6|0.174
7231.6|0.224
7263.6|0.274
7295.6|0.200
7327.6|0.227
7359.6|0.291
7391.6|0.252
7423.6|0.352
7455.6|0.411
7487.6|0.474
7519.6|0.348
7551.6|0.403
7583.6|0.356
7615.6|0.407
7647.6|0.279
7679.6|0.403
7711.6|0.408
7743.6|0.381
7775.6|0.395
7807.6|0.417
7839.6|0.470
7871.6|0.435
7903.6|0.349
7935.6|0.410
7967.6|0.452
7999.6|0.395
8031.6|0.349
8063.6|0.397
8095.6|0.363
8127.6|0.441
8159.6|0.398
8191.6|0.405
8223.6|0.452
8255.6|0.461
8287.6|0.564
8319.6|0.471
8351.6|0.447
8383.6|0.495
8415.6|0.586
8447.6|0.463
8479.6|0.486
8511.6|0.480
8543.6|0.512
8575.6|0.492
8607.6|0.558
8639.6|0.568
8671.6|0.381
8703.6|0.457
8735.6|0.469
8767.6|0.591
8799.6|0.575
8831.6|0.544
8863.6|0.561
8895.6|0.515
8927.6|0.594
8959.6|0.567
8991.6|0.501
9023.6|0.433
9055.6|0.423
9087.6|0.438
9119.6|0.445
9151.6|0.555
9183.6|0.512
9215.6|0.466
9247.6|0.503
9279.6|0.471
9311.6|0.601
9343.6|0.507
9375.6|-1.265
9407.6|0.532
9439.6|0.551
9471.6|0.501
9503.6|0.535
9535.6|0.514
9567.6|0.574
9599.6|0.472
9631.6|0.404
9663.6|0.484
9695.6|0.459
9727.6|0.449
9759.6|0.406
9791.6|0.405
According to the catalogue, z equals 0.863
